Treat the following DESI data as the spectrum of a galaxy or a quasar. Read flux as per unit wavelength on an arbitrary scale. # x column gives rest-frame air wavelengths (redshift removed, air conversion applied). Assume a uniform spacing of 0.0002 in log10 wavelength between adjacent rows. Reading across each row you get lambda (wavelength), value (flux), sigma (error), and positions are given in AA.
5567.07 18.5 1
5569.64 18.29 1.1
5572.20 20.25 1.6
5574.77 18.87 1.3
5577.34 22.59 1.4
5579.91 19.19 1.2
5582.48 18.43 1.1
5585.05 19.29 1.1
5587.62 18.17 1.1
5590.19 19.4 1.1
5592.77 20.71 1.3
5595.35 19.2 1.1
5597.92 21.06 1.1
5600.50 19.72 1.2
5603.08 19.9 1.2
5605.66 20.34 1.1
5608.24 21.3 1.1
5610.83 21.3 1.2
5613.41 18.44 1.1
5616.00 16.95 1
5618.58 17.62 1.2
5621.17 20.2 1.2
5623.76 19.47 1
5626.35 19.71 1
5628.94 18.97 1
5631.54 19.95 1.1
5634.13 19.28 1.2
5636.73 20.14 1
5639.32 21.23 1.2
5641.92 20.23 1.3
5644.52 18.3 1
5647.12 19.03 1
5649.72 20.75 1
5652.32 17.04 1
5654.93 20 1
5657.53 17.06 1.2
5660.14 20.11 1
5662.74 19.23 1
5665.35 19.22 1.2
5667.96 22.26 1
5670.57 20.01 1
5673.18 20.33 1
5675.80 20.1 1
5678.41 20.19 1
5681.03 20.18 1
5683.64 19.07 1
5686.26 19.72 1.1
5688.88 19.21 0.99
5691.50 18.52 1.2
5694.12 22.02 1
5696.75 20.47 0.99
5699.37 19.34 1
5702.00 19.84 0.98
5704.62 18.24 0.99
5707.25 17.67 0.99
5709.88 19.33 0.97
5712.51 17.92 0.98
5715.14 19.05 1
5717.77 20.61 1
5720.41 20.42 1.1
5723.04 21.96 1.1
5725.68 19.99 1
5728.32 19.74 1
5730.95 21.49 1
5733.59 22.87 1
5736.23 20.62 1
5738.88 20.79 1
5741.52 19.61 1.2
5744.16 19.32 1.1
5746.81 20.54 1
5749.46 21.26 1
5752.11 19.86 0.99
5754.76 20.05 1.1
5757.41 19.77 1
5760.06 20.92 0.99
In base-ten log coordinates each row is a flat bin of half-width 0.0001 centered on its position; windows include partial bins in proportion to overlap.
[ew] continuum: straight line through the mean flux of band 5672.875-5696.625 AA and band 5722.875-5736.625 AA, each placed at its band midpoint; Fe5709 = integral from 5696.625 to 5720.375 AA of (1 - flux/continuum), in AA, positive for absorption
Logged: 1.6 AA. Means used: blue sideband 19.9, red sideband 21.1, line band 19.2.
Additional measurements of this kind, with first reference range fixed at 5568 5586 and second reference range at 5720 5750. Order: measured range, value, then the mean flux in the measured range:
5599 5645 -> 0.5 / 19.6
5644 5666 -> 1.2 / 19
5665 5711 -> 1.3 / 19.8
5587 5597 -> 0.1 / 19.5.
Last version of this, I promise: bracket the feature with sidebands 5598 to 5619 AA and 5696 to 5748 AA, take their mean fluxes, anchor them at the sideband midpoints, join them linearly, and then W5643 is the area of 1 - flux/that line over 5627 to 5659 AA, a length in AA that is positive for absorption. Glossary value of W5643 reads 0.6 AA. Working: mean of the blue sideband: 19.6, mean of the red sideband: 20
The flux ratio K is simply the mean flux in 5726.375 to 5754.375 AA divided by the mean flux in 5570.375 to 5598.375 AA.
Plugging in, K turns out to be 1.0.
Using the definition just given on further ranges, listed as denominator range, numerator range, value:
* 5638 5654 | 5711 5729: 1.03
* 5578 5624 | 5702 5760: 1.03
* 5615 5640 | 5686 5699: 1.03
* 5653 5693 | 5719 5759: 1.05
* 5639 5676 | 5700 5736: 1.02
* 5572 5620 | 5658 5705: 1.01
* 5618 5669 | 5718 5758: 1.05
